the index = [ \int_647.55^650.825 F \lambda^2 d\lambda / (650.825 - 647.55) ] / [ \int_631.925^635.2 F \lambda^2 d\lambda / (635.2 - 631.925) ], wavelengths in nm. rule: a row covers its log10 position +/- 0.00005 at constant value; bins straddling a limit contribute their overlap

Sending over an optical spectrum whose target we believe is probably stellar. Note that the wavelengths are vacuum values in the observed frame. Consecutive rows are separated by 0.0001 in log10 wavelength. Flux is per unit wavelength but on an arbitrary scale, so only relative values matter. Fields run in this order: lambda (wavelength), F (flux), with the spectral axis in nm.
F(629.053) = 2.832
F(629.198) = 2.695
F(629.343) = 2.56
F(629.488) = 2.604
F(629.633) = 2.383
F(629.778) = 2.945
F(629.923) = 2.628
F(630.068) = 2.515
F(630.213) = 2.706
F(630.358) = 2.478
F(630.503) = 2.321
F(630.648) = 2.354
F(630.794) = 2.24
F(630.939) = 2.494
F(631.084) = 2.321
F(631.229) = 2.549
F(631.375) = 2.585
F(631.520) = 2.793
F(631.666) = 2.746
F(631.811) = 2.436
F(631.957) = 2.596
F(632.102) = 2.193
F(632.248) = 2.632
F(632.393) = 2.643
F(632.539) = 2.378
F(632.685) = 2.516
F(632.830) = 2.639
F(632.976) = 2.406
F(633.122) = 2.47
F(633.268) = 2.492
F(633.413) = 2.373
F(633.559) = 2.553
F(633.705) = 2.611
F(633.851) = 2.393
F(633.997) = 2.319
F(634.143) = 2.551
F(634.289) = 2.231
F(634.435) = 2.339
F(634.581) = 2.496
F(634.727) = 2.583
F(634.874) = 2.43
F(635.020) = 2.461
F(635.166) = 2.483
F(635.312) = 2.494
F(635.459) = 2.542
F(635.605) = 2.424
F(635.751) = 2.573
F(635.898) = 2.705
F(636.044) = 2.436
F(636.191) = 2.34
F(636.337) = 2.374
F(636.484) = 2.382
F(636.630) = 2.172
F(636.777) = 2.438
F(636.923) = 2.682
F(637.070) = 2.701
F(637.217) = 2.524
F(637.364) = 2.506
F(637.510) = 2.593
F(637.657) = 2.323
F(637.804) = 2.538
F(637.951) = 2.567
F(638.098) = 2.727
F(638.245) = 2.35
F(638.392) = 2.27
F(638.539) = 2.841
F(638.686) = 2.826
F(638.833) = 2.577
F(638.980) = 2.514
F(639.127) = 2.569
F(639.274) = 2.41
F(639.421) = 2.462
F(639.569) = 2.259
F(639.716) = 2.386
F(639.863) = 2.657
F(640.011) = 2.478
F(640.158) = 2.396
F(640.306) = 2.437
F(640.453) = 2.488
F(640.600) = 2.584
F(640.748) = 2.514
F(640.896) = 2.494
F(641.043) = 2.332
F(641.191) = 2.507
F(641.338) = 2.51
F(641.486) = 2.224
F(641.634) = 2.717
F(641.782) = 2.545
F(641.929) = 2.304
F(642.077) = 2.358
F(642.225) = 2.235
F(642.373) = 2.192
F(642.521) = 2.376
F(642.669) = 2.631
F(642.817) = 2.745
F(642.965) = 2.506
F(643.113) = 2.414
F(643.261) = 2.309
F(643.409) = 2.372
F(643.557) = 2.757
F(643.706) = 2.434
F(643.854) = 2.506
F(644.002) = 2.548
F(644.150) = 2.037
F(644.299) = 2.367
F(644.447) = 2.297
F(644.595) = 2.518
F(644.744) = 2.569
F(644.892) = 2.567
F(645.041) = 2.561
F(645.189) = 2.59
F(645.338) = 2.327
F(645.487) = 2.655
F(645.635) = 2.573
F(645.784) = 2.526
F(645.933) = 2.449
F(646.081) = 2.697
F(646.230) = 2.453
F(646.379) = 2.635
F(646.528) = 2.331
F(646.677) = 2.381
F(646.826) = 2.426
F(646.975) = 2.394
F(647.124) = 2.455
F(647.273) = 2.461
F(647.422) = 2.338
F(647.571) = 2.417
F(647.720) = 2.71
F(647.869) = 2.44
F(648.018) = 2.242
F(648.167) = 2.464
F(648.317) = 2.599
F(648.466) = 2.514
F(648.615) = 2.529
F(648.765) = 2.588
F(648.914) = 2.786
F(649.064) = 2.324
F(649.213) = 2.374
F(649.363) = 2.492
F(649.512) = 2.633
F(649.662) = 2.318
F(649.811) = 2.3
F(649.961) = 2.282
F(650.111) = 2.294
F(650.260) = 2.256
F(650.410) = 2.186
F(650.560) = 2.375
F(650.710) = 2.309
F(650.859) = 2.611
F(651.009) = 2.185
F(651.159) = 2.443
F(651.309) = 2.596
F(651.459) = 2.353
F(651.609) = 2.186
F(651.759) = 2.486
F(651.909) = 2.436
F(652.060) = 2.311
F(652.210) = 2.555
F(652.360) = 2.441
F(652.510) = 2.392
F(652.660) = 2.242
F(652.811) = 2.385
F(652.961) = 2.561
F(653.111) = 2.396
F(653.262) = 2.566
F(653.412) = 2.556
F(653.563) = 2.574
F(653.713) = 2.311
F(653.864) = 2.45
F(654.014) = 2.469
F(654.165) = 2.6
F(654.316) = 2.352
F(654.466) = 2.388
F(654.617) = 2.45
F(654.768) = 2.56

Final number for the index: 1.03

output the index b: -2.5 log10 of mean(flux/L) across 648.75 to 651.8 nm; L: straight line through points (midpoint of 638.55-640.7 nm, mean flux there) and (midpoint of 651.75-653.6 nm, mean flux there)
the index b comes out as 0.03 mag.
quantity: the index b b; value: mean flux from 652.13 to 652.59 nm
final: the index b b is 2.46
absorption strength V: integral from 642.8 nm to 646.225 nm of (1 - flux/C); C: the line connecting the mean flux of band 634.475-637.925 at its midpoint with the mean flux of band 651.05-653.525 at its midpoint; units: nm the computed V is -0.042 nm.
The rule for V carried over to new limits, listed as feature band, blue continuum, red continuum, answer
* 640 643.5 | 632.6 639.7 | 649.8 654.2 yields 0.018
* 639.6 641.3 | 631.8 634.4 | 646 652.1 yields -0.017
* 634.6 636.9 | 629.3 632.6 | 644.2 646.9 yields 0.049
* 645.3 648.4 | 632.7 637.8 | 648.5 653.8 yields -0.055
